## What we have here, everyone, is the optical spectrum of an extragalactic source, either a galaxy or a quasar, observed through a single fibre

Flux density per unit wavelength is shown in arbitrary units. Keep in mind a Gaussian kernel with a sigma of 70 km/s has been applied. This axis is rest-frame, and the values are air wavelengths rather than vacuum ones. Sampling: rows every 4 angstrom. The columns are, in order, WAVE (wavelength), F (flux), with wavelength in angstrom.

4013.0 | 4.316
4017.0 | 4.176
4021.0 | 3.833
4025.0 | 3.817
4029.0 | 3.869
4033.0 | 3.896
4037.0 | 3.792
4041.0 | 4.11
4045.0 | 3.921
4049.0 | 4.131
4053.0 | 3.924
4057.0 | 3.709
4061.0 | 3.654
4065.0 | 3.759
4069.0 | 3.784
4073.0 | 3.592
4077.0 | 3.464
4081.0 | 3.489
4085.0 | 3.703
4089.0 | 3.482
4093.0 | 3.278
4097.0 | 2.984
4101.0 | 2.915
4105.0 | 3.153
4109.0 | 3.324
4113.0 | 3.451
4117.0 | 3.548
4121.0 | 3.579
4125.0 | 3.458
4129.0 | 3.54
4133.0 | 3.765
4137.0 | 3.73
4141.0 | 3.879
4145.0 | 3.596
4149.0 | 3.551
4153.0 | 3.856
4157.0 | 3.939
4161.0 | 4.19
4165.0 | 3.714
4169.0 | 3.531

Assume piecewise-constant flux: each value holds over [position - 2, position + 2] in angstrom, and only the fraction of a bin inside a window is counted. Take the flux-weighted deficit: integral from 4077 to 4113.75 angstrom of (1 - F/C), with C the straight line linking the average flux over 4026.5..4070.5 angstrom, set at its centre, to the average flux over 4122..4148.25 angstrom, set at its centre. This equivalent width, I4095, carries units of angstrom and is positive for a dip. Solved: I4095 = 4.3 angstrom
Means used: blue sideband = 3.87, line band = 3.31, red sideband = 3.65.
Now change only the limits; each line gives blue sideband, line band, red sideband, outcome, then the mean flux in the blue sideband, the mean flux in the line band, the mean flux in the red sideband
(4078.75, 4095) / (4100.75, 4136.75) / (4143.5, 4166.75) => 1.85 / 3.49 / 3.45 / 3.81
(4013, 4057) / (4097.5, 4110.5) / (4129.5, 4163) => 2.53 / 3.95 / 3.11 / 3.8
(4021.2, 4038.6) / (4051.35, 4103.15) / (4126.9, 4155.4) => 3.71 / 3.84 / 3.51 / 3.7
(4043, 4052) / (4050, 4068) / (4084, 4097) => 0.31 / 4.01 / 3.78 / 3.39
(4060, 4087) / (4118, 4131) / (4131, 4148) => 0.64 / 3.63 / 3.53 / 3.73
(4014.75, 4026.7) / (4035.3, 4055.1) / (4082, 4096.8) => -1.12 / 3.95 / 3.98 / 3.43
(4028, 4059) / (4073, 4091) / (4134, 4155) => 1.43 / 3.92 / 3.54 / 3.72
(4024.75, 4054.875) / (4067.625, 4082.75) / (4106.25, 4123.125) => 0.56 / 3.94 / 3.58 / 3.46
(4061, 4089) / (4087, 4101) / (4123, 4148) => 1.67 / 3.62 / 3.2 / 3.66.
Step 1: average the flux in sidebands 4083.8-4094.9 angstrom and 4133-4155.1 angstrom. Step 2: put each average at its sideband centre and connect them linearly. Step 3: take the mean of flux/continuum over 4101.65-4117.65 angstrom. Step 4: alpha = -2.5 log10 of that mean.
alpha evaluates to 0.08 mag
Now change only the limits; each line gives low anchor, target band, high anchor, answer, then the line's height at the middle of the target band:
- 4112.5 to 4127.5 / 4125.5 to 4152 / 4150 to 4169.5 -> 0.00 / 3.68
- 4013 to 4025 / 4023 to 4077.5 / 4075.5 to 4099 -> -0.03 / 3.74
